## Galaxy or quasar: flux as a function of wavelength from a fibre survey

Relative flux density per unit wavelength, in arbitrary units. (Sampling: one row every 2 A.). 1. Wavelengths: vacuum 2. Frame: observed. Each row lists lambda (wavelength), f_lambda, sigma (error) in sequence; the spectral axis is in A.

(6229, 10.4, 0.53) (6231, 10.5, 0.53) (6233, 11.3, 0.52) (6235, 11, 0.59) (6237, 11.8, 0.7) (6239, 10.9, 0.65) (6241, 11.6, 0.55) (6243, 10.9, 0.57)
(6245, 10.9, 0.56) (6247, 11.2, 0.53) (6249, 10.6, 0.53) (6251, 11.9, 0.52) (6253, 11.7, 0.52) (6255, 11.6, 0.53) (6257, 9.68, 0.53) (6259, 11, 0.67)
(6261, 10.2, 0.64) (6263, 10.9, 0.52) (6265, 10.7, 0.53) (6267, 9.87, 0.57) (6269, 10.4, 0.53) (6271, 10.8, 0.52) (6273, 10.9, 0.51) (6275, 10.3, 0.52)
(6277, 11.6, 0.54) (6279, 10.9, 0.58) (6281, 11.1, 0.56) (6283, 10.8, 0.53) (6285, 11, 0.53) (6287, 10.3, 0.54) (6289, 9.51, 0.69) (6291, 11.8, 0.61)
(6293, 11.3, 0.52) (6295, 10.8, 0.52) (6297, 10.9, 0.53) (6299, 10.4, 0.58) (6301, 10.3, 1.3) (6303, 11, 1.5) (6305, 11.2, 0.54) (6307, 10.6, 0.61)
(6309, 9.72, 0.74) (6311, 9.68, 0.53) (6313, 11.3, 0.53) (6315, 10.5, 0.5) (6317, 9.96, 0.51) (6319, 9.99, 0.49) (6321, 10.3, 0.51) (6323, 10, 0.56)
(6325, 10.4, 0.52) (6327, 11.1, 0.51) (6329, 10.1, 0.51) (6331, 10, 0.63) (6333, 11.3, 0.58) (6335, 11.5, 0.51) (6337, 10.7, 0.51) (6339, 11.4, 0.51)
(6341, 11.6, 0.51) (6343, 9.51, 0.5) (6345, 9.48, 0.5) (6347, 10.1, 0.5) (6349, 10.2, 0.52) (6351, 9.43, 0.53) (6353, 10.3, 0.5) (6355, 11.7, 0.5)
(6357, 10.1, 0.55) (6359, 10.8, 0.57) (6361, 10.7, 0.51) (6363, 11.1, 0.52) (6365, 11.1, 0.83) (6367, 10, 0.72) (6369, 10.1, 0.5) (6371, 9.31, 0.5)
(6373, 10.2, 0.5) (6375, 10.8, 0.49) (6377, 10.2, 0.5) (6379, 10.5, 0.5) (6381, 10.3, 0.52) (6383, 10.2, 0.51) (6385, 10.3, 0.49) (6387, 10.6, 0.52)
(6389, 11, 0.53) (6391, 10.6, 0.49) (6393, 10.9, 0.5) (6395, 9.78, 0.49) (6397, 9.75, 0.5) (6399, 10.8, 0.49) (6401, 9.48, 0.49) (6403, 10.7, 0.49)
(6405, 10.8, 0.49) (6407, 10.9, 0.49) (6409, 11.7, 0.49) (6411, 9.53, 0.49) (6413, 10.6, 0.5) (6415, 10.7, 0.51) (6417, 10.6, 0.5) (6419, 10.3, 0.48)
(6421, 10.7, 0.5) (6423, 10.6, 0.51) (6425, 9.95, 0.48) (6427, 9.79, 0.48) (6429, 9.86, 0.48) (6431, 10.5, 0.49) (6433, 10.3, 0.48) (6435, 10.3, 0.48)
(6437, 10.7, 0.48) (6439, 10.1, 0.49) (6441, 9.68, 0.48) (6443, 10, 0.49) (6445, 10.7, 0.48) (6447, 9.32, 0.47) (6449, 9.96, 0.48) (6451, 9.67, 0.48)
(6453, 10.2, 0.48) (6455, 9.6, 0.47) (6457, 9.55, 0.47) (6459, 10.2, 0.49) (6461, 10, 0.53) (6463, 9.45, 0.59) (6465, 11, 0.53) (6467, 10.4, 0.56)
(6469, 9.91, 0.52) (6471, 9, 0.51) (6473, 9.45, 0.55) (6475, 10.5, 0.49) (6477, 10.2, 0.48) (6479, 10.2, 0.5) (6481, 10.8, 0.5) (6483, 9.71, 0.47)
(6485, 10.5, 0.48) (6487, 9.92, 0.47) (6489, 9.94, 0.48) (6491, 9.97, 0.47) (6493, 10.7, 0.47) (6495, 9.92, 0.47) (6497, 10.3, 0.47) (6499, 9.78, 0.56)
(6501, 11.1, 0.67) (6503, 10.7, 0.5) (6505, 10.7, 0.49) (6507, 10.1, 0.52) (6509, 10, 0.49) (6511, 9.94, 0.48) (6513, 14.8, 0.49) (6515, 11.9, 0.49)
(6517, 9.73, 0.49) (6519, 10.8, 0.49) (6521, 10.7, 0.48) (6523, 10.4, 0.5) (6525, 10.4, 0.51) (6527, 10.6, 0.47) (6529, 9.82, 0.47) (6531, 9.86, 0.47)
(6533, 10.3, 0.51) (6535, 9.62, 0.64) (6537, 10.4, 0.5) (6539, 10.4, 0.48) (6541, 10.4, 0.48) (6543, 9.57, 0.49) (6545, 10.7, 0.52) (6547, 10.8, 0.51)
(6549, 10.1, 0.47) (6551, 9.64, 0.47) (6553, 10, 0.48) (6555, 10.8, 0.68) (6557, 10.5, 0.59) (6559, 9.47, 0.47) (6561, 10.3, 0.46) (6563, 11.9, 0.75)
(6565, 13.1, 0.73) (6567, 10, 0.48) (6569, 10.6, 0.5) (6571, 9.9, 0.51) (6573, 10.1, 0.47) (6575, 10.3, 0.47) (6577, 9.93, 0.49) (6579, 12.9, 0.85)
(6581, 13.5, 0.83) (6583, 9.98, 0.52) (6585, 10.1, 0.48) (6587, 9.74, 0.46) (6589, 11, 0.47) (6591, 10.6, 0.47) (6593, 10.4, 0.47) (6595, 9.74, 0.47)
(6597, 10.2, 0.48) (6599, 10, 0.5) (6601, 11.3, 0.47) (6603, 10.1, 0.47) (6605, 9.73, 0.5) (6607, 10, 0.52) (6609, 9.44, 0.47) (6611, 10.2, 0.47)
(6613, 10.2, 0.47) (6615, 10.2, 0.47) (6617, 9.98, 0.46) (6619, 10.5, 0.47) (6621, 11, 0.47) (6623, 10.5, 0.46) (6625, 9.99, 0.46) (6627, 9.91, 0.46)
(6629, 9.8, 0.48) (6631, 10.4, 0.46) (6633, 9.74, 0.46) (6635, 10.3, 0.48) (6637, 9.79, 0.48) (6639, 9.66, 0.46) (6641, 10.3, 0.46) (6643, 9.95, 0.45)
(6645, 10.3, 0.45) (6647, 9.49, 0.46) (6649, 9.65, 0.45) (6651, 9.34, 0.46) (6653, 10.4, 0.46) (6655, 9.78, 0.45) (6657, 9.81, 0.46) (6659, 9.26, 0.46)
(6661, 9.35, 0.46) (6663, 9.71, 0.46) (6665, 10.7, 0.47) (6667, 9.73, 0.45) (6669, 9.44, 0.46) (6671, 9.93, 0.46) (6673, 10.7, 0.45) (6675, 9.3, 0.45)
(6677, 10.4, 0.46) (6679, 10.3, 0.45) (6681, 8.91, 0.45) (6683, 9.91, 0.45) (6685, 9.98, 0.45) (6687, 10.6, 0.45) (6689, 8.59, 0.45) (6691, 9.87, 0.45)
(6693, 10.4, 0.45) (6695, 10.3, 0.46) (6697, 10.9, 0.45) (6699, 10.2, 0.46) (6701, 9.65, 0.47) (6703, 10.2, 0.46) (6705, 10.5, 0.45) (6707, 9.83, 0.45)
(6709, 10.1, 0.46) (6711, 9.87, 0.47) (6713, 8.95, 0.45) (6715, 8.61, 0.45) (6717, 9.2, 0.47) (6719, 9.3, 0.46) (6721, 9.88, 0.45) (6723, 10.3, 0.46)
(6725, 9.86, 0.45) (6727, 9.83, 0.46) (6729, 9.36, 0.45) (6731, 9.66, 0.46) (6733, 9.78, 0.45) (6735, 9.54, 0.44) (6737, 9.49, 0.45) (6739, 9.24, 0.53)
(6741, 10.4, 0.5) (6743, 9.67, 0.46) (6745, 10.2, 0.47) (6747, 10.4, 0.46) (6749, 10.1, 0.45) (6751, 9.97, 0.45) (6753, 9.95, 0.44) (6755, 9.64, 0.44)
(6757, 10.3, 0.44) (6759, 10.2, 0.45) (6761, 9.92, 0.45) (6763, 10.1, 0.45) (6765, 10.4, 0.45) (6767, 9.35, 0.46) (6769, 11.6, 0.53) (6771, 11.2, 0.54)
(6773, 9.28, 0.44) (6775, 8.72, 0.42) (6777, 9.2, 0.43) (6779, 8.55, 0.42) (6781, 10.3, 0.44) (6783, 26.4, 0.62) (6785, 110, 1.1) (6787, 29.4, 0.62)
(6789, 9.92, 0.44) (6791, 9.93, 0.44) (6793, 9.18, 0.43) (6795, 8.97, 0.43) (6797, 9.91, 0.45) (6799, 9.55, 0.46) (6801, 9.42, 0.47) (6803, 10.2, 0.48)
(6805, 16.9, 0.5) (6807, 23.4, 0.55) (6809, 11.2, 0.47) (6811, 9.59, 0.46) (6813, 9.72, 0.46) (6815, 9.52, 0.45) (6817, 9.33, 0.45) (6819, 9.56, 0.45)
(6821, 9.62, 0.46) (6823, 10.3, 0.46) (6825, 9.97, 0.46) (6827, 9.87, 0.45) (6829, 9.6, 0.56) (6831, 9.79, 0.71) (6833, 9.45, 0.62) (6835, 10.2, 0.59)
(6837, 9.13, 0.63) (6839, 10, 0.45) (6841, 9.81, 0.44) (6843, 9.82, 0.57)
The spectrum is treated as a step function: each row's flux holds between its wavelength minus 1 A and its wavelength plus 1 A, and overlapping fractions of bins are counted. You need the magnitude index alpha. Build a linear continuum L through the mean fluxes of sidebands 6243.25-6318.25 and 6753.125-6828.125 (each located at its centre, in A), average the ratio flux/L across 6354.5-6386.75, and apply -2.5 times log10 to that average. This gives 0.09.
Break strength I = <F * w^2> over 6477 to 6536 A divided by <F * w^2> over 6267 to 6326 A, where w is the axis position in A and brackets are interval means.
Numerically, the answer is 1.1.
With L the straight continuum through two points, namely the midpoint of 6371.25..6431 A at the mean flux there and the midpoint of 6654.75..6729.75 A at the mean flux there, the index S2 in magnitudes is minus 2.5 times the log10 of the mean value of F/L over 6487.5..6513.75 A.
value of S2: -0.037 mag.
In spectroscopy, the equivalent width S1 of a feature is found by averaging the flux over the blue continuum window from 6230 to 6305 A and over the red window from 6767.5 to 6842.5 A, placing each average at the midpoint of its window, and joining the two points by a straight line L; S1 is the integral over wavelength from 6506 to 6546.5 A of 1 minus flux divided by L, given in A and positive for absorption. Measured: 6.0 A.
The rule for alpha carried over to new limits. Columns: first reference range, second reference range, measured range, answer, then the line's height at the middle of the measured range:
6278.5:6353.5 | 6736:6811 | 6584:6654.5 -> 0.26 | 12.9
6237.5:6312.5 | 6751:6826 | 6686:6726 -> 0.34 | 13.5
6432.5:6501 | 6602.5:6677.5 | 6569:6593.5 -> -0.07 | 10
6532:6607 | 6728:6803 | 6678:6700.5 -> 0.23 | 12.3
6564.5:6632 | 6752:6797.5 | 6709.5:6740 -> 0.44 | 14.3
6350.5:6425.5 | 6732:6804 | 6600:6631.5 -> 0.21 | 12.4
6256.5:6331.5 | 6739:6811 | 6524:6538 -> 0.22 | 12.4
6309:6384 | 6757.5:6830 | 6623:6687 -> 0.29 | 13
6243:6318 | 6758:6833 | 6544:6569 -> 0.18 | 12.5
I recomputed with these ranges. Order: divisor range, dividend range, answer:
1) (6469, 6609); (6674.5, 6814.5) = 1.24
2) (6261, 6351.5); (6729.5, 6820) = 1.45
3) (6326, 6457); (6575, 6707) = 1.05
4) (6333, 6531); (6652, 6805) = 1.24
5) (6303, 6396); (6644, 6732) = 1.04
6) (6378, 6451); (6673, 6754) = 1.04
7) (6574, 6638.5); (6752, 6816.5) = 1.50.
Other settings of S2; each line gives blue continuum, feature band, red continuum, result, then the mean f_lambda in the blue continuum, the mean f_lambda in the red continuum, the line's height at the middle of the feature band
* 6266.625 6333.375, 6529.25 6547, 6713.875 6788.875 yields 0.19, 10.6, 13.4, 12.1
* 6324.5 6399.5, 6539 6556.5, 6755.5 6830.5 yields 0.17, 10.5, 14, 12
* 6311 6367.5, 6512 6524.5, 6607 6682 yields -0.12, 10.5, 9.96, 10.2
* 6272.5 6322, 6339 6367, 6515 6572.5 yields 0.01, 10.6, 10.4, 10.6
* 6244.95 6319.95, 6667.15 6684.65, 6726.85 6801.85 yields 0.30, 10.7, 13.4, 12.9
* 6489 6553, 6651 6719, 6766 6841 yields 0.26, 10.4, 14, 12.5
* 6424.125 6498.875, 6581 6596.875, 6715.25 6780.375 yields -0.05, 10.1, 9.82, 9.95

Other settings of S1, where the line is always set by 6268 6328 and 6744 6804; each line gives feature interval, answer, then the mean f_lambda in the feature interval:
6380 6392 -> 0.9 A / 10.5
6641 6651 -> 2.7 A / 9.84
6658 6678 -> 5.5 A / 9.85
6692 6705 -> 3.3 A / 10.3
